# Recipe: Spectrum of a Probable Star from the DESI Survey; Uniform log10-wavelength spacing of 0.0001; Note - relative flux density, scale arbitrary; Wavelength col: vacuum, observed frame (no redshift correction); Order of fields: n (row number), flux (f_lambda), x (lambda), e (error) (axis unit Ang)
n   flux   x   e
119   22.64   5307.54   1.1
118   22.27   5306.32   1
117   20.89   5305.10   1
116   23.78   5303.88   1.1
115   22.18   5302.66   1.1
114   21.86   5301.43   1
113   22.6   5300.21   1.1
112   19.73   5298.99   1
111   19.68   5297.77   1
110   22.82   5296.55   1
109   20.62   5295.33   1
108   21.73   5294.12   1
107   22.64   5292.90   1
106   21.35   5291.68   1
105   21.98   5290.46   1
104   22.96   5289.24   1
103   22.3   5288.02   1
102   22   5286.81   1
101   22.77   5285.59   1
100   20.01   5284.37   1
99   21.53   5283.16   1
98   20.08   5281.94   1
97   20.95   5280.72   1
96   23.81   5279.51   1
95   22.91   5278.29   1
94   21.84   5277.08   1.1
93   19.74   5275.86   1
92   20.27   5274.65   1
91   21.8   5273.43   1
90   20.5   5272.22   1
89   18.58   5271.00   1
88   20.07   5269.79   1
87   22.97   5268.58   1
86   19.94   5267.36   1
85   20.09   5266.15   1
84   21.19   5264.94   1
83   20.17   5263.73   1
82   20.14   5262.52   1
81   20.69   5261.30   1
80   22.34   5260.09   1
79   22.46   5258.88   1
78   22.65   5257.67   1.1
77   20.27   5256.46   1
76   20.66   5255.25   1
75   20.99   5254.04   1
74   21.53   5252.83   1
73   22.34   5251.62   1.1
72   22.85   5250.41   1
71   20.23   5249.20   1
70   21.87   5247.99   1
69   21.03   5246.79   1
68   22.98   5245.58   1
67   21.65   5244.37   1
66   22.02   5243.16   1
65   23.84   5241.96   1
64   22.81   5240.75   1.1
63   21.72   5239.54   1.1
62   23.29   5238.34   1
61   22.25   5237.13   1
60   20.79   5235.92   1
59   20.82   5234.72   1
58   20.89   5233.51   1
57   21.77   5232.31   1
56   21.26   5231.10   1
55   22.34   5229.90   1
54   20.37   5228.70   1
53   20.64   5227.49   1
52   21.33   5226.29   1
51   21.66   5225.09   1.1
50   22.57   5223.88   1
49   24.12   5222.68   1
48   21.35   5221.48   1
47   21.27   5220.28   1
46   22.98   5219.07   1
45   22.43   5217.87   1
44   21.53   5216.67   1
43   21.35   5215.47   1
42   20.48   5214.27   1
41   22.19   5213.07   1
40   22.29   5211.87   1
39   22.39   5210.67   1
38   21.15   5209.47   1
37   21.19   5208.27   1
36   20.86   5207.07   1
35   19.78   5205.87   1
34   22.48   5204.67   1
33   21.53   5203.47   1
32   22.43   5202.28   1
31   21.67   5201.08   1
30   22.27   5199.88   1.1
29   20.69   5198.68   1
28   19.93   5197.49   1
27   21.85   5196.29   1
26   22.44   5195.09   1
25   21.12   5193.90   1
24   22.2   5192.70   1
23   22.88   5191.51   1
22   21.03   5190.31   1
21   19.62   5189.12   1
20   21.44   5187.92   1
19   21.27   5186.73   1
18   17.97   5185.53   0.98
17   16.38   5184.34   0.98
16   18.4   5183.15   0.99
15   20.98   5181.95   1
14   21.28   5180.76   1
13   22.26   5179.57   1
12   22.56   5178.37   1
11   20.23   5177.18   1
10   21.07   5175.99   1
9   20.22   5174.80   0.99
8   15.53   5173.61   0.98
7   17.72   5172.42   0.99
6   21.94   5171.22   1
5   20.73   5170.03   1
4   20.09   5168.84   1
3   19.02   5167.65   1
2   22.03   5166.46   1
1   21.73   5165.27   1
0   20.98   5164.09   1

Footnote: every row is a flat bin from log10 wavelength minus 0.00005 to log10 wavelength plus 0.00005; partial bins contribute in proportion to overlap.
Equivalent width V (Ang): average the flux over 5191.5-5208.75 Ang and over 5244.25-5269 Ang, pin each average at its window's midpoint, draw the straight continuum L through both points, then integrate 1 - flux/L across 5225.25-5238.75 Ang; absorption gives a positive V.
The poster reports 0.01 Ang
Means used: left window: 21.5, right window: 21.4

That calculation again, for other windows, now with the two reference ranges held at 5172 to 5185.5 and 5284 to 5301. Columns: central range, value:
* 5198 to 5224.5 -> -2.0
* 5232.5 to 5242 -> -0.6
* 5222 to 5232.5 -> -0.6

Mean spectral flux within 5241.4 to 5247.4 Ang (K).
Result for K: 22.3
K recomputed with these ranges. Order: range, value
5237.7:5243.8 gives 22.7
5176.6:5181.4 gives 21.6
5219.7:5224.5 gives 22.3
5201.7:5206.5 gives 21.6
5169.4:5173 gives 20.1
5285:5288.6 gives 22.4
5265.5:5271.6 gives 20.4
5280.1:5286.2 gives 21.1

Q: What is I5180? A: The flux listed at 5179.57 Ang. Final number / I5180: 22.26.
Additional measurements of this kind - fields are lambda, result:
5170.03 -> 20.73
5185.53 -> 17.97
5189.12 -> 19.62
